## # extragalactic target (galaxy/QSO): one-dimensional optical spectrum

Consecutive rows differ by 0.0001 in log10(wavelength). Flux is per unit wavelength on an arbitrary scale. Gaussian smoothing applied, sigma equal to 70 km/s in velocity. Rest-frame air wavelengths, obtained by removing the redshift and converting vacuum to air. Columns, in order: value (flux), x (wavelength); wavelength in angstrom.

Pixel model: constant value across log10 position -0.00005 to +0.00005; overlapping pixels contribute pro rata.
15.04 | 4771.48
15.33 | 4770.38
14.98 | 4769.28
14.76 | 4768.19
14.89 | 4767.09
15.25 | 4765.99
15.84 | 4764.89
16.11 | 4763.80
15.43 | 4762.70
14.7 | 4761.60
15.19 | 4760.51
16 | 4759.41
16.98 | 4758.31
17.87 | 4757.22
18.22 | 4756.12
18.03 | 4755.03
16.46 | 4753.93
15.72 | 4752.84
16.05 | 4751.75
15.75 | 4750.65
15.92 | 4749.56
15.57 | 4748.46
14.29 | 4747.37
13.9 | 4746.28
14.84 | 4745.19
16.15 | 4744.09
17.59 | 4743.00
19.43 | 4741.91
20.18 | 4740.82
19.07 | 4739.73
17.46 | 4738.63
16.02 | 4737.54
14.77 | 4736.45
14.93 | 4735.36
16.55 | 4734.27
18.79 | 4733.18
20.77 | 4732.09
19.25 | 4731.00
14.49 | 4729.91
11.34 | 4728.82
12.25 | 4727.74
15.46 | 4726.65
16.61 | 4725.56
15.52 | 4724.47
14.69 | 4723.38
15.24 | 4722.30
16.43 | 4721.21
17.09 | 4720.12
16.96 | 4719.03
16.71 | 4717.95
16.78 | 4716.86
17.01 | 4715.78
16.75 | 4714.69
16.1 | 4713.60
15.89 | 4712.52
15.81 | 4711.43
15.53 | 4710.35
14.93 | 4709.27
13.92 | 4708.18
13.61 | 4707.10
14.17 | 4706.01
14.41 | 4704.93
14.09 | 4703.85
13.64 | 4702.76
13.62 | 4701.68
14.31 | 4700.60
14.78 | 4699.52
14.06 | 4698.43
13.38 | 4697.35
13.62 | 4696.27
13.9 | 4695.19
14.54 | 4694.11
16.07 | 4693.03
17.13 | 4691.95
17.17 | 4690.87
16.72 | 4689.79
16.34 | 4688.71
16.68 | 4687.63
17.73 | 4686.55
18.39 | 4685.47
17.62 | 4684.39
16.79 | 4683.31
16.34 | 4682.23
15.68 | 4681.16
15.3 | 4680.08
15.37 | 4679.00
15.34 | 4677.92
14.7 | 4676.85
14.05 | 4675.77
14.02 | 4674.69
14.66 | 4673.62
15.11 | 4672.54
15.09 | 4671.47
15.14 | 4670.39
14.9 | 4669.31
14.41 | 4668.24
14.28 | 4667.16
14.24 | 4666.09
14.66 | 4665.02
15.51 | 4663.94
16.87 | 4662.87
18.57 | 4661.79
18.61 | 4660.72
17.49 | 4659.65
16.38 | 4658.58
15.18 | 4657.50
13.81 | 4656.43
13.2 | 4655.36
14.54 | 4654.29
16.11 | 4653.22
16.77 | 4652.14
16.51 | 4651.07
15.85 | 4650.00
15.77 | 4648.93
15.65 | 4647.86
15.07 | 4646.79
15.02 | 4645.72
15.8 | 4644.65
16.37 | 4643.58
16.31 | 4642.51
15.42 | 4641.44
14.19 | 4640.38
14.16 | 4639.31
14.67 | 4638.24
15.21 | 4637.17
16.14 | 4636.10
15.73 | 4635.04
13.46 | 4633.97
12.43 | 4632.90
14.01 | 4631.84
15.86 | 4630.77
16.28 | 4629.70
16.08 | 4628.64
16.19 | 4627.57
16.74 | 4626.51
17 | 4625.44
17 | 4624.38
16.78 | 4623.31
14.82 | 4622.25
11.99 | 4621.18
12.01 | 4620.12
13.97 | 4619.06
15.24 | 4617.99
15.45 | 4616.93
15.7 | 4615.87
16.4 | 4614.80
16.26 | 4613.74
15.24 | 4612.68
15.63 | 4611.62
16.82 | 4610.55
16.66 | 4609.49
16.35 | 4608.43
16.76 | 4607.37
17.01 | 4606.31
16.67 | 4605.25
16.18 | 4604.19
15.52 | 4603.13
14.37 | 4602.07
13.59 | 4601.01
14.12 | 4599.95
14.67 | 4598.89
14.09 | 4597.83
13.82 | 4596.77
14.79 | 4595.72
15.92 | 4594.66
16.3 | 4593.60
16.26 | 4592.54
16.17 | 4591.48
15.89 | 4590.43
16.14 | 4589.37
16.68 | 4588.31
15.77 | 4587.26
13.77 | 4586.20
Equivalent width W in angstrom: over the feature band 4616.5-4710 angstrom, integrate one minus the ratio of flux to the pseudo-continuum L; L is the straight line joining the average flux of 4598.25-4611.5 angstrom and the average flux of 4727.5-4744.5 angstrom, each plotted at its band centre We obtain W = 5.4 angstrom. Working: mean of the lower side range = 15.7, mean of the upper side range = 16.9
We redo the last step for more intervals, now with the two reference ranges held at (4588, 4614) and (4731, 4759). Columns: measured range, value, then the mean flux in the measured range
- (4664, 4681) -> 1.54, 14.8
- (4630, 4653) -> 1.05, 15.3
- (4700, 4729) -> 2.52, 15.2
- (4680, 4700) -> 0.60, 15.9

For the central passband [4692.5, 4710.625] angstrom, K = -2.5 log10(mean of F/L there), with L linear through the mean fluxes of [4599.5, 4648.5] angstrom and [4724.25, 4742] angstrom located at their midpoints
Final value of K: 0.142 mag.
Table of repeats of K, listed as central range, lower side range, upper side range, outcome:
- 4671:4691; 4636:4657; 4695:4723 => -0.05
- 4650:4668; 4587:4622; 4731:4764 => 0.01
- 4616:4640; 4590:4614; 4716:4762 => 0.05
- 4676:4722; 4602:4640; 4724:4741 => 0.04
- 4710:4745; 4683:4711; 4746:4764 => -0.05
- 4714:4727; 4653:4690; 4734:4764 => -0.01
